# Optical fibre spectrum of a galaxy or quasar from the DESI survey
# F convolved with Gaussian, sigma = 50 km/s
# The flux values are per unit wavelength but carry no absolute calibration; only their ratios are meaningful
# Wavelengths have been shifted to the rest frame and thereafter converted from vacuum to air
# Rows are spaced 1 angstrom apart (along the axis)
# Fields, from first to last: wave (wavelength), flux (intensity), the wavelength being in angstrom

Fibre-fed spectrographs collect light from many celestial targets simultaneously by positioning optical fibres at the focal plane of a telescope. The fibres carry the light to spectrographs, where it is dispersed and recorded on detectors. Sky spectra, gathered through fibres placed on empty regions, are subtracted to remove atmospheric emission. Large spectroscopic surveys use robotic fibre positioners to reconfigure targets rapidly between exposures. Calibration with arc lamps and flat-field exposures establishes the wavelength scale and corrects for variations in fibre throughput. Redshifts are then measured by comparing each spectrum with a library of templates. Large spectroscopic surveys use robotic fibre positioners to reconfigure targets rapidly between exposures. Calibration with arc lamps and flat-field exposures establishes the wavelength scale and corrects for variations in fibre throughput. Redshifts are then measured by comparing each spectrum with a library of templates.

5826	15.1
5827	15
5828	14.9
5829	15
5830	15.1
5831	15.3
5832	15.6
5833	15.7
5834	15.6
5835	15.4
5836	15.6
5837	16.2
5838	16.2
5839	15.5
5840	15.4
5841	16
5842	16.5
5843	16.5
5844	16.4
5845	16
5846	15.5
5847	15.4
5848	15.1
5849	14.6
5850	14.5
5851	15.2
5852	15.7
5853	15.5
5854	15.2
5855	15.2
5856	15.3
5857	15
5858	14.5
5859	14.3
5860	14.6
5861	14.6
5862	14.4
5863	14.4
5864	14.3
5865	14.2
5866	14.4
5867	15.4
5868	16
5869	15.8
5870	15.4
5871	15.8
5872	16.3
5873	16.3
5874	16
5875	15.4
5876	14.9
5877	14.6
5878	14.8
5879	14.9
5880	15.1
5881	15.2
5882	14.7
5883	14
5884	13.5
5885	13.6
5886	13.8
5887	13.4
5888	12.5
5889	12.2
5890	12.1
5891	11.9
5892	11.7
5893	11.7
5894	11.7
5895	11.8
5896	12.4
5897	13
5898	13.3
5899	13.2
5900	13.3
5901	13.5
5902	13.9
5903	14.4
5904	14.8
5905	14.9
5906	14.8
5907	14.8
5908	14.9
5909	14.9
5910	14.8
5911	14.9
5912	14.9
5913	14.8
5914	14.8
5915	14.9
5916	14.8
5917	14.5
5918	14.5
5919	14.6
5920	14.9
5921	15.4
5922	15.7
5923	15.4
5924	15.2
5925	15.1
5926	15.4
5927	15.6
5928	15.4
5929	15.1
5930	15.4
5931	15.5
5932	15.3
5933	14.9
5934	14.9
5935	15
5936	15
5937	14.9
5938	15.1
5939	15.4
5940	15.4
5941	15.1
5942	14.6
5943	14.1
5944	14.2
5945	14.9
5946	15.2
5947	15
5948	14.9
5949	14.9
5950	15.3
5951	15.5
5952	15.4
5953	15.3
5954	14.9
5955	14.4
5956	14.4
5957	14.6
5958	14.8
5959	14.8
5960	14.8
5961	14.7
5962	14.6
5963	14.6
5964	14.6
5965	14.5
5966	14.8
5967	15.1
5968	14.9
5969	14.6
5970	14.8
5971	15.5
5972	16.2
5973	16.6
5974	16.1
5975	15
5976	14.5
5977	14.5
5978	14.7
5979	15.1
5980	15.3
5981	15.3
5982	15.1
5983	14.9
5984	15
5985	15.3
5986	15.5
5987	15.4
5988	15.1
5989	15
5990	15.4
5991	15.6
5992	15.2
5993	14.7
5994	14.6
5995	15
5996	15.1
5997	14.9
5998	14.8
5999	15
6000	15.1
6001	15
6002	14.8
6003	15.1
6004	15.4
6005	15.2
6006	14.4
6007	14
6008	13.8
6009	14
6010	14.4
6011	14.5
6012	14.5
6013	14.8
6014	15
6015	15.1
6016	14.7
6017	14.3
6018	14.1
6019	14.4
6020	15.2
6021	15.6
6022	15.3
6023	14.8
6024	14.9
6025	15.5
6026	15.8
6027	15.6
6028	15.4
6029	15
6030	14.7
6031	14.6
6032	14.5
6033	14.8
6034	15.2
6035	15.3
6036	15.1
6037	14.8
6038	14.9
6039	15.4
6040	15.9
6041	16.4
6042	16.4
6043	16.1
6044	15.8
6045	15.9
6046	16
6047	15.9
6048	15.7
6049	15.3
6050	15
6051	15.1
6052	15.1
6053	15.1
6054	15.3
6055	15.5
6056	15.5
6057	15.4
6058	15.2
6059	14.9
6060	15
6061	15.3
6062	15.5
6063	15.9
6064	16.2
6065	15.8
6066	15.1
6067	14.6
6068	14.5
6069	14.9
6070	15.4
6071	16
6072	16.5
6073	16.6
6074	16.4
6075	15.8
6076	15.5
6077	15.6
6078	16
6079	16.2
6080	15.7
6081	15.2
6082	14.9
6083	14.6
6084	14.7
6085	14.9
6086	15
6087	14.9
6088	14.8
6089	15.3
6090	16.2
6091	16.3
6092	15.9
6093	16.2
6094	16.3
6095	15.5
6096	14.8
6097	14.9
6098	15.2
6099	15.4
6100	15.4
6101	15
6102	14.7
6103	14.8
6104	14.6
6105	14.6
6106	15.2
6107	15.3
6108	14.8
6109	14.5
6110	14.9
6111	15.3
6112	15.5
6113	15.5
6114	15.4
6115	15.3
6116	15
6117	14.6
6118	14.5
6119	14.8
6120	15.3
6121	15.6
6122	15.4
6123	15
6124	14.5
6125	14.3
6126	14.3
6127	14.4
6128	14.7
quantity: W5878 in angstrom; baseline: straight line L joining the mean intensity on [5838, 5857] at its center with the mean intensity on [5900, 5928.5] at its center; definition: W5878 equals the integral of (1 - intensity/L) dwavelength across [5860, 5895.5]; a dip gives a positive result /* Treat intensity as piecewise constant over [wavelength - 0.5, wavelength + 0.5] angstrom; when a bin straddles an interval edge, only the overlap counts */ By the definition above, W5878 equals 2.4 angstrom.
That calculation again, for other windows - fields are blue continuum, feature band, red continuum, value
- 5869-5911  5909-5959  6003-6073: -2.2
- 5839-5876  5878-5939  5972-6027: 3.6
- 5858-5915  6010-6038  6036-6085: 0.5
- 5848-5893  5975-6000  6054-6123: -0.1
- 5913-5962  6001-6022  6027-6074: 0.8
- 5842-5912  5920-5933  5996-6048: -0.6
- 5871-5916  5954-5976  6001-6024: -0.8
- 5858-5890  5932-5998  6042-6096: 0.1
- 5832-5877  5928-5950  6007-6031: 0.1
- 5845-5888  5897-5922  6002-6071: 0.8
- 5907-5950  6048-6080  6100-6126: -1.1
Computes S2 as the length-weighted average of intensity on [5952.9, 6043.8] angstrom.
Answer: 15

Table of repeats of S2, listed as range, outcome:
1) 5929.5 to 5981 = 15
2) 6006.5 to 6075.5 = 15.2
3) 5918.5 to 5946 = 15.1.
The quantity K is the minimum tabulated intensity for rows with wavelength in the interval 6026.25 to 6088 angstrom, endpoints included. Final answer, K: 14.5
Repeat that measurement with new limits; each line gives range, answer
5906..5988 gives 14.1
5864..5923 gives 11.7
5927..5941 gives 14.9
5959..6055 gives 13.8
